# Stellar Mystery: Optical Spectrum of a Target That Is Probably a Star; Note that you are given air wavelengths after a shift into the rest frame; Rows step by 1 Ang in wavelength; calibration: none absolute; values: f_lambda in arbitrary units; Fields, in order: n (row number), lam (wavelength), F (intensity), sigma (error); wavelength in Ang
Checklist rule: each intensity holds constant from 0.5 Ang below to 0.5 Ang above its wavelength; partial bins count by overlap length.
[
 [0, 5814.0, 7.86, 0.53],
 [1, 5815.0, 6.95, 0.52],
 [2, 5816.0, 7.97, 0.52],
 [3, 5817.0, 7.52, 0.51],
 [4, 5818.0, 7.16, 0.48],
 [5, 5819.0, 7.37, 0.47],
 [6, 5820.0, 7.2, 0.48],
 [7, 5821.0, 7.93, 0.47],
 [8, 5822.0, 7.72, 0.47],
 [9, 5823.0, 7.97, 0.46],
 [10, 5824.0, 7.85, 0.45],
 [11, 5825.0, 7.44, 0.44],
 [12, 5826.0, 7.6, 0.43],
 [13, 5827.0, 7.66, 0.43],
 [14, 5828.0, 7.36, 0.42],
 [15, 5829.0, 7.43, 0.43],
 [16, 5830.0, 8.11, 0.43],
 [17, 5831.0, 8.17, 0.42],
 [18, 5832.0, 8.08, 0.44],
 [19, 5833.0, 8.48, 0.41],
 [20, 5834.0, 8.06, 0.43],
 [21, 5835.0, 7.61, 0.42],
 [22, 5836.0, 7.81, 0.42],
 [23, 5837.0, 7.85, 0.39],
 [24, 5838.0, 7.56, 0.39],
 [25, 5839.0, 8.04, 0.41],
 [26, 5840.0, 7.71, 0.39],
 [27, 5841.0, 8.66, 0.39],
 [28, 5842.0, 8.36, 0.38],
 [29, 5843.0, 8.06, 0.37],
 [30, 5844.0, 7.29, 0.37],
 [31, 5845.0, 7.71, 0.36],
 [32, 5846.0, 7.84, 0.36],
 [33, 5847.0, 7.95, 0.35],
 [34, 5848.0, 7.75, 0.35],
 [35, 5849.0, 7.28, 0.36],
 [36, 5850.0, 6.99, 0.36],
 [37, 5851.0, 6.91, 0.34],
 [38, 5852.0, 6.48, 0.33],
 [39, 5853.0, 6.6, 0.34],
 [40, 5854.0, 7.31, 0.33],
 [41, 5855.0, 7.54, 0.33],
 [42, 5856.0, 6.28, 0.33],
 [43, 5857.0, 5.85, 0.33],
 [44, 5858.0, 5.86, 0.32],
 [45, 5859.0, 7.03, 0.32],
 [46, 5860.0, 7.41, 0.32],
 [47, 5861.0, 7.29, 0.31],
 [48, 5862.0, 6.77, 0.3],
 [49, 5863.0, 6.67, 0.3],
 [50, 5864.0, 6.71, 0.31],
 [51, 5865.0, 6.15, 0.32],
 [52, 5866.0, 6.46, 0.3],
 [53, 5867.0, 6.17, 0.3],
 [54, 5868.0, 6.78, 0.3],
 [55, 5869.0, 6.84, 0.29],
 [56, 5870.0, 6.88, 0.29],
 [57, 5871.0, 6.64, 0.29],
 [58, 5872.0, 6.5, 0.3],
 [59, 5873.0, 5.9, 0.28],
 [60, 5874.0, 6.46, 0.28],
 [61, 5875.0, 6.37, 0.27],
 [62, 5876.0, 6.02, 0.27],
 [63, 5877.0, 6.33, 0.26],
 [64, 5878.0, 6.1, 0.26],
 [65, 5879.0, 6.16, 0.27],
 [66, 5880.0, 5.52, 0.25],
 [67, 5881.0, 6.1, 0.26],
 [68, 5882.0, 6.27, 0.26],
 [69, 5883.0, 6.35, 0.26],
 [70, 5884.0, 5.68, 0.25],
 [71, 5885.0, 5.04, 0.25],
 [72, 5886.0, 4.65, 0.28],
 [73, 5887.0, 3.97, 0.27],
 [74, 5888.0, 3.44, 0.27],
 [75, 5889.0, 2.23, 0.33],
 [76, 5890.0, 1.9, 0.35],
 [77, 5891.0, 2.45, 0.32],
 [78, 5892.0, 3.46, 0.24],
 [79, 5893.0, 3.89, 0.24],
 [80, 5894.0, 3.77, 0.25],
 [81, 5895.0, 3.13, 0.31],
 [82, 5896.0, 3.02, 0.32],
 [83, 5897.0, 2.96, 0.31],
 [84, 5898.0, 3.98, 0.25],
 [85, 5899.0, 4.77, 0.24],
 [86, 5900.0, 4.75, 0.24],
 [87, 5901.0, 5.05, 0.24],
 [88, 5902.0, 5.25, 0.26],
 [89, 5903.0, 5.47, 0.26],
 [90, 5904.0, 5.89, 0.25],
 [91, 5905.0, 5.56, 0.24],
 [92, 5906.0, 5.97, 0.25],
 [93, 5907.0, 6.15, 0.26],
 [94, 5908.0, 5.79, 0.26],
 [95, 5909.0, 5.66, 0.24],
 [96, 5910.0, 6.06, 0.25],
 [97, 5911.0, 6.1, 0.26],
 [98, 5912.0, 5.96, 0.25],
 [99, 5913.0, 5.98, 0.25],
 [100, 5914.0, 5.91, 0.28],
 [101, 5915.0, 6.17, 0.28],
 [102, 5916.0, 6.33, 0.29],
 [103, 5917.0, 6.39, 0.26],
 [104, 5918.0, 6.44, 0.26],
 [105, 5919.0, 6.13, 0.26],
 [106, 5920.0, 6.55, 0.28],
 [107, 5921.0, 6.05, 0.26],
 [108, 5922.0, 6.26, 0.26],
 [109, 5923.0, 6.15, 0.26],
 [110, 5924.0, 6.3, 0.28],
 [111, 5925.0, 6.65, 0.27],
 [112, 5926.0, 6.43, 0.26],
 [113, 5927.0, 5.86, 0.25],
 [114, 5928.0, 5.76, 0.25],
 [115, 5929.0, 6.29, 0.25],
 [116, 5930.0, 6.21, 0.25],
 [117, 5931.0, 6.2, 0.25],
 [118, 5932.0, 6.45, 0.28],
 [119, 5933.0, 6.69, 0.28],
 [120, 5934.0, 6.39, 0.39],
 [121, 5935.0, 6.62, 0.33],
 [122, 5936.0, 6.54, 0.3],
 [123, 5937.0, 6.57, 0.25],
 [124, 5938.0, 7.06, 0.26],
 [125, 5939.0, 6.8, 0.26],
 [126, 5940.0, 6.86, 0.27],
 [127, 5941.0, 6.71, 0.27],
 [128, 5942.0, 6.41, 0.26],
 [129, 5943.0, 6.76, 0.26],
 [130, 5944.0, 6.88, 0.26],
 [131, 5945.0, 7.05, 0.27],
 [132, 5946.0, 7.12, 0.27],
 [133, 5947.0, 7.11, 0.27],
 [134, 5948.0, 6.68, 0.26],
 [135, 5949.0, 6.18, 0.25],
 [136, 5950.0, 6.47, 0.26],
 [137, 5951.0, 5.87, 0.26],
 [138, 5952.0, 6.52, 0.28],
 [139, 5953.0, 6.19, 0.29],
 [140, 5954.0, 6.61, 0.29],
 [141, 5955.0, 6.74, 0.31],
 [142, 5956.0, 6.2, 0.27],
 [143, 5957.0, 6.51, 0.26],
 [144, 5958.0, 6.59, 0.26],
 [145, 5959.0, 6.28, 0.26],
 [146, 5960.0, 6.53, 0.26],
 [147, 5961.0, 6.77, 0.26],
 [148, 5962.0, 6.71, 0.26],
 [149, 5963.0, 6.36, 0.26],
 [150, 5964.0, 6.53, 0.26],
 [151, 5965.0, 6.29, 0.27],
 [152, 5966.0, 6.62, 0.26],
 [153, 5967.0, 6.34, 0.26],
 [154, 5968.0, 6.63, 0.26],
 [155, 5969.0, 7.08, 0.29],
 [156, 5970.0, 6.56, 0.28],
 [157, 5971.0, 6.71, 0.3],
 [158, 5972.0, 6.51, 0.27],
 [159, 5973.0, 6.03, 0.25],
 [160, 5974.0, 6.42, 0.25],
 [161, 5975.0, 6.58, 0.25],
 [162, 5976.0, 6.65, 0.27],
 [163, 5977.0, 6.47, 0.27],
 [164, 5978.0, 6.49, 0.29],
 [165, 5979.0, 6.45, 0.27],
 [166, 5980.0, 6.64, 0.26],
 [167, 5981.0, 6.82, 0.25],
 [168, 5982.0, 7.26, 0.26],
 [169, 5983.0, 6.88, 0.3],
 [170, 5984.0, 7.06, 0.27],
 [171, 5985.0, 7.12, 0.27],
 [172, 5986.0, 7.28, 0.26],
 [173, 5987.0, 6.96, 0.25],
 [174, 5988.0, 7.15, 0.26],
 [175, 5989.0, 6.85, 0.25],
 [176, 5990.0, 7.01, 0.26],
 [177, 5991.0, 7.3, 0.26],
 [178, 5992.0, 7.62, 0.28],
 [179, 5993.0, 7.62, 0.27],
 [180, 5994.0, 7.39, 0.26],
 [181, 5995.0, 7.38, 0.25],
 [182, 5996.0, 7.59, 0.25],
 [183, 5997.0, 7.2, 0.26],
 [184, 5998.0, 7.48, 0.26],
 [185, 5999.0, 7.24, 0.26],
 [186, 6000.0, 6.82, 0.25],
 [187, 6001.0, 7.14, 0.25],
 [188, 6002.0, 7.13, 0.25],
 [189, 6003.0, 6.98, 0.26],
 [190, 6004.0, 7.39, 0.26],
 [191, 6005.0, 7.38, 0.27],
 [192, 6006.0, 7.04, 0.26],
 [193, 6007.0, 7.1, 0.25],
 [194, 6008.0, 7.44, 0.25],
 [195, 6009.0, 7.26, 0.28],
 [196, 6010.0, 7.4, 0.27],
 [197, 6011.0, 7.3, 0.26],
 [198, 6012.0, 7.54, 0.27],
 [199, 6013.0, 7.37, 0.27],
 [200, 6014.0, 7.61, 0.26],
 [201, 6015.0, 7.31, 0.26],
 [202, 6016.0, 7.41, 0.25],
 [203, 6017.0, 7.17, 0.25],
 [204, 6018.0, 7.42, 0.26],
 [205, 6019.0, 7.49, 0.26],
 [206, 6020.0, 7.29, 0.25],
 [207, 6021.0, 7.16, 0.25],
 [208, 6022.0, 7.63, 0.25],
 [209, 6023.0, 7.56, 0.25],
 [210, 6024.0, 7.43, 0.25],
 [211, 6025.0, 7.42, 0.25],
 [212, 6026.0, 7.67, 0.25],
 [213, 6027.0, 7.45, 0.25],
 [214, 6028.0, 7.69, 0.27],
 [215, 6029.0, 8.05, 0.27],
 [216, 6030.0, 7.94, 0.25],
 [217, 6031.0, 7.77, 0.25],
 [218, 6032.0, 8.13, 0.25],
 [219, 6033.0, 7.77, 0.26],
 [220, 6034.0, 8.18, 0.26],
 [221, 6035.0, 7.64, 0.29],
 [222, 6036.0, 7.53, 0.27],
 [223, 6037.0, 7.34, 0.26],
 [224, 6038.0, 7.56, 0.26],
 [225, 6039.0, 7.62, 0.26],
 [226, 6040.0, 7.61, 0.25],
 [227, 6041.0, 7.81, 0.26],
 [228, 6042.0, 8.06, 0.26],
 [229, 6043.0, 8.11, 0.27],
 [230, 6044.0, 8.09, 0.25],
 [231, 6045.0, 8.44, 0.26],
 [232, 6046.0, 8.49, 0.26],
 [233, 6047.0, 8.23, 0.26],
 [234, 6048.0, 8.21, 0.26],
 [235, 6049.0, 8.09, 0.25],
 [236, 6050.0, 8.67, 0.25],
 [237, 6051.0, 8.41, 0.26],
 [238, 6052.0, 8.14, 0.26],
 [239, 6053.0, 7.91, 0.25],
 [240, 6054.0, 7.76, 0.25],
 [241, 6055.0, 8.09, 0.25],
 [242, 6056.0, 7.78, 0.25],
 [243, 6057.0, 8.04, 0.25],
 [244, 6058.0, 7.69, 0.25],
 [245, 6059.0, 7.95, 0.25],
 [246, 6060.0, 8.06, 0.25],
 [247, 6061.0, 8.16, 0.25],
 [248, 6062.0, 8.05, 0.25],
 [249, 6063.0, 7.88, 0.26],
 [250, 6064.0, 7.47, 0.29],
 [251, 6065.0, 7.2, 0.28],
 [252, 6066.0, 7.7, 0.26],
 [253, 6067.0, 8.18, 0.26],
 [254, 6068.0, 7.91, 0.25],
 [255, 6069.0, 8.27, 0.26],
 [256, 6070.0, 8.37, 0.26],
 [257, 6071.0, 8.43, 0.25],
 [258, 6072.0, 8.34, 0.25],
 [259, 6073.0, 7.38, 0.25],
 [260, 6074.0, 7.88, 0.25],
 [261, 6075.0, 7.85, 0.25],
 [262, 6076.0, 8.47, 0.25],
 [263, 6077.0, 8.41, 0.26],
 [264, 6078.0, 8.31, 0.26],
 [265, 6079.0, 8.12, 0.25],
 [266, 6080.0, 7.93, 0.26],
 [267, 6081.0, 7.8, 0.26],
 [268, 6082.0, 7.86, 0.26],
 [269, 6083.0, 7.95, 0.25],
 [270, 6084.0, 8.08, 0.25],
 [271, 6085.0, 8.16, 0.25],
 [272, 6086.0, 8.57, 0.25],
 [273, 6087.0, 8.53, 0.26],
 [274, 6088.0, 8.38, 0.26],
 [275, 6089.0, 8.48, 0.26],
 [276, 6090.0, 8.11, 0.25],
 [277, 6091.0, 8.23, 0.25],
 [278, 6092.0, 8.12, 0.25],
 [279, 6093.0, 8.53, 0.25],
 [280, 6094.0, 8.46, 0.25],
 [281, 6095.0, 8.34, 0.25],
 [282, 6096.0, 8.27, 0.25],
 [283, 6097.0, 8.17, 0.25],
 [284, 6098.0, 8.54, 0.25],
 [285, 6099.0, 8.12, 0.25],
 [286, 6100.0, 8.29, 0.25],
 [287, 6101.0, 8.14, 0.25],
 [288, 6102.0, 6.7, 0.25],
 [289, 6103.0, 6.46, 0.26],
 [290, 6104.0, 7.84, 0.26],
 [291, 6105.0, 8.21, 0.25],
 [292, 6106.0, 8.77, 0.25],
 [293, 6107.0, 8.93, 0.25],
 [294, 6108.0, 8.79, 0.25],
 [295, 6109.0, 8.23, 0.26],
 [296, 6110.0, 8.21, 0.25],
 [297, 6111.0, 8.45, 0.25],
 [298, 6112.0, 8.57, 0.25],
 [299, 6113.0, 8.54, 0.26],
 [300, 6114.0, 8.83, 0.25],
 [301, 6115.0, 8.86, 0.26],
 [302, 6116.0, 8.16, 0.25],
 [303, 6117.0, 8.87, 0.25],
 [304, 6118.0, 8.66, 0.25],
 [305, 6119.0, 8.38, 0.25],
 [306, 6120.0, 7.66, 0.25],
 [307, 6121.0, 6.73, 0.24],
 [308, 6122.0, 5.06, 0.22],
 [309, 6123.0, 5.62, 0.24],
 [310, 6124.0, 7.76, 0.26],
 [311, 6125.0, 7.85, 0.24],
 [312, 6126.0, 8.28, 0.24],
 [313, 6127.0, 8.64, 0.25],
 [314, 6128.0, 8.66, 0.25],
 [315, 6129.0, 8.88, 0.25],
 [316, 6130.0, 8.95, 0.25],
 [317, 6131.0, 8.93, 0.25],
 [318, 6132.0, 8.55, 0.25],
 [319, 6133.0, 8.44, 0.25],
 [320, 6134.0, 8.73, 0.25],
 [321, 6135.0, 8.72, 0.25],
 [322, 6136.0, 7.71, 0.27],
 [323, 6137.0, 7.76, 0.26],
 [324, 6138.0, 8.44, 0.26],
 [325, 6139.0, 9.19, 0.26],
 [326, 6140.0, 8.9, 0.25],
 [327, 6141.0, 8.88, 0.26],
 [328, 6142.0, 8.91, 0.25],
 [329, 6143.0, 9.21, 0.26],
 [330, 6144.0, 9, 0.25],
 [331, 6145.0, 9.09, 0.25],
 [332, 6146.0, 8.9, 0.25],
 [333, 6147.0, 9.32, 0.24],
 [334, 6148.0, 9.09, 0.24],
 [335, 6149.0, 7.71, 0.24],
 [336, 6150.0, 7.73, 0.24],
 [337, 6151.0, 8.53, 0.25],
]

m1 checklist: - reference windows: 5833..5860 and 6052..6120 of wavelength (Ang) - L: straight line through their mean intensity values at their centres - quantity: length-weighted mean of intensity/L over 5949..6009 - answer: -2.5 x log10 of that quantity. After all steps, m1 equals 0.15 mag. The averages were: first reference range 7.42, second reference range 8.15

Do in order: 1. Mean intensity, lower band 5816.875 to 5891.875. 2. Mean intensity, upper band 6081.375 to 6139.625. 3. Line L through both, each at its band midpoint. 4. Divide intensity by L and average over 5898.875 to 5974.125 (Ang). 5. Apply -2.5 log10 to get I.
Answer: 0.14 mag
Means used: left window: 6.75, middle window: 6.32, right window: 8.2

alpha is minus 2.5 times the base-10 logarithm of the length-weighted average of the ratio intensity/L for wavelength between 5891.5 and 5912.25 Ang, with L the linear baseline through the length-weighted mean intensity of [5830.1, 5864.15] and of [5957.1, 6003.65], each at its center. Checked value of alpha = 0.42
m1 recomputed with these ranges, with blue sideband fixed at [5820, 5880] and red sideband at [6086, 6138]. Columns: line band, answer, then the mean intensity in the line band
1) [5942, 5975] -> 0.16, 6.56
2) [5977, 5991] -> 0.12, 6.92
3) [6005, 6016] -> 0.07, 7.34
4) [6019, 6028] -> 0.05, 7.47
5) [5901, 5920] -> 0.24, 5.95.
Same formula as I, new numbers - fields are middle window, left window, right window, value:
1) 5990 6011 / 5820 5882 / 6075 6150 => 0.07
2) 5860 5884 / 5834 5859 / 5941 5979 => 0.13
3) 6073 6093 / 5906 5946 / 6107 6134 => -0.04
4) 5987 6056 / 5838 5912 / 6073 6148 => -0.03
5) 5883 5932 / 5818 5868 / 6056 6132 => 0.40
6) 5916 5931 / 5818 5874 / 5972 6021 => 0.15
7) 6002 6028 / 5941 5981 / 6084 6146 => -0.03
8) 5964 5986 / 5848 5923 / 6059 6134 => 0.01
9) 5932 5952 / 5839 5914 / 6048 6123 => -0.01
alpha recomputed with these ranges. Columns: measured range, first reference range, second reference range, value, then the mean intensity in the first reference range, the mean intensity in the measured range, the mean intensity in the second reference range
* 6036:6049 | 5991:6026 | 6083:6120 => -0.04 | 7.35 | 7.95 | 8.29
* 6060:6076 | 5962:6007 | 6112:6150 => -0.03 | 6.92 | 7.96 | 8.37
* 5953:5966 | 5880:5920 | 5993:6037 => -0.04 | 5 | 6.5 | 7.45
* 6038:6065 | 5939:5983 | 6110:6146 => -0.07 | 6.59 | 8.01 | 8.35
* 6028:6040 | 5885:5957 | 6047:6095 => -0.04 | 5.7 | 7.77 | 8.1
